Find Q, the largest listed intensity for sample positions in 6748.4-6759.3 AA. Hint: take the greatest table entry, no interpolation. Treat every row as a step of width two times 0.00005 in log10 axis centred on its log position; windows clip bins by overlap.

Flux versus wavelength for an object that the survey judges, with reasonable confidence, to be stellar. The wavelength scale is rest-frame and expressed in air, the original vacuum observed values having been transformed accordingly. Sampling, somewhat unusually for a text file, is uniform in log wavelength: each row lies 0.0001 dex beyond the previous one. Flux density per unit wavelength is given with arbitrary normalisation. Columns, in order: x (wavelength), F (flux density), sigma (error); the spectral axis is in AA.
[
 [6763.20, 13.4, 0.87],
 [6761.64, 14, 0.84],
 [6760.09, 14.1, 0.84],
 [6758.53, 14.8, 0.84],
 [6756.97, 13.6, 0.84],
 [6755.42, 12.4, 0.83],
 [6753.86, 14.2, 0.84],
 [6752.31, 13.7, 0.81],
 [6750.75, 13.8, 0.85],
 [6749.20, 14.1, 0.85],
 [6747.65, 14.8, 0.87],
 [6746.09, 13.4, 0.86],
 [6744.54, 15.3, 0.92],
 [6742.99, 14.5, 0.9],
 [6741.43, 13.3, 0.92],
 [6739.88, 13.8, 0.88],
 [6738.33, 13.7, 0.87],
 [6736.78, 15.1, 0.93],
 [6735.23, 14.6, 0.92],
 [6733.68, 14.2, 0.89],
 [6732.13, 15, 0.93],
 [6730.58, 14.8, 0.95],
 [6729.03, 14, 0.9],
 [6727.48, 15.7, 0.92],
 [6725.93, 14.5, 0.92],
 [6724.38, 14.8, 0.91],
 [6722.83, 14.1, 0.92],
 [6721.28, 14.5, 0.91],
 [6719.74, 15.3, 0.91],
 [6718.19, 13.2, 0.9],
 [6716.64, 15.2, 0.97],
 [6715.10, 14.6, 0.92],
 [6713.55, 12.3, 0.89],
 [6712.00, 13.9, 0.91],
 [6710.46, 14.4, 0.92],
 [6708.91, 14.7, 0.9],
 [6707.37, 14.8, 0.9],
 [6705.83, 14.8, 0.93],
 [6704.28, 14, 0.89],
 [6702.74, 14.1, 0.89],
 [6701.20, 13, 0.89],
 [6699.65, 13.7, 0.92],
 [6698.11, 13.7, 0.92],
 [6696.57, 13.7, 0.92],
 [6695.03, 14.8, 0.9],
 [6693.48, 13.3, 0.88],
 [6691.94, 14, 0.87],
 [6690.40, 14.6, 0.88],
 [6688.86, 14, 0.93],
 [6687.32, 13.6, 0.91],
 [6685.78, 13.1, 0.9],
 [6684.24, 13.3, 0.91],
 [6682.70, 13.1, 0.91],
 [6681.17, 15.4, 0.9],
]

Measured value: 14.8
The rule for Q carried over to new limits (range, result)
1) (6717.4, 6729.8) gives 15.7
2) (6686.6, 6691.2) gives 14.6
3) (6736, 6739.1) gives 15.1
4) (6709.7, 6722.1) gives 15.3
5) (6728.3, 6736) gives 15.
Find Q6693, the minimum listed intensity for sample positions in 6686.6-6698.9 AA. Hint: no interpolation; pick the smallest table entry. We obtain 13.3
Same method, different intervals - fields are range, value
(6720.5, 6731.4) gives 14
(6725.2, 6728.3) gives 14.5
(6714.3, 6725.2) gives 13.2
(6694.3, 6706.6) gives 13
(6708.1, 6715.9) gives 12.3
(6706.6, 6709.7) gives 14.7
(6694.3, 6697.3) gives 13.7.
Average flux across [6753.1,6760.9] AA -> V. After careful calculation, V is 13.8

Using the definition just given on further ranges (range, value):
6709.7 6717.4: 14.1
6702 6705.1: 14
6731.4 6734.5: 14.6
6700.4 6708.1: 14.1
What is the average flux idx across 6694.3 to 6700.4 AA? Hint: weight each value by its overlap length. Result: 14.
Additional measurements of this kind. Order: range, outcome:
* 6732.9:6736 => 14.4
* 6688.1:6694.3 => 14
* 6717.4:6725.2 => 14.4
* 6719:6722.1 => 14.9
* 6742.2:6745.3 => 14.9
